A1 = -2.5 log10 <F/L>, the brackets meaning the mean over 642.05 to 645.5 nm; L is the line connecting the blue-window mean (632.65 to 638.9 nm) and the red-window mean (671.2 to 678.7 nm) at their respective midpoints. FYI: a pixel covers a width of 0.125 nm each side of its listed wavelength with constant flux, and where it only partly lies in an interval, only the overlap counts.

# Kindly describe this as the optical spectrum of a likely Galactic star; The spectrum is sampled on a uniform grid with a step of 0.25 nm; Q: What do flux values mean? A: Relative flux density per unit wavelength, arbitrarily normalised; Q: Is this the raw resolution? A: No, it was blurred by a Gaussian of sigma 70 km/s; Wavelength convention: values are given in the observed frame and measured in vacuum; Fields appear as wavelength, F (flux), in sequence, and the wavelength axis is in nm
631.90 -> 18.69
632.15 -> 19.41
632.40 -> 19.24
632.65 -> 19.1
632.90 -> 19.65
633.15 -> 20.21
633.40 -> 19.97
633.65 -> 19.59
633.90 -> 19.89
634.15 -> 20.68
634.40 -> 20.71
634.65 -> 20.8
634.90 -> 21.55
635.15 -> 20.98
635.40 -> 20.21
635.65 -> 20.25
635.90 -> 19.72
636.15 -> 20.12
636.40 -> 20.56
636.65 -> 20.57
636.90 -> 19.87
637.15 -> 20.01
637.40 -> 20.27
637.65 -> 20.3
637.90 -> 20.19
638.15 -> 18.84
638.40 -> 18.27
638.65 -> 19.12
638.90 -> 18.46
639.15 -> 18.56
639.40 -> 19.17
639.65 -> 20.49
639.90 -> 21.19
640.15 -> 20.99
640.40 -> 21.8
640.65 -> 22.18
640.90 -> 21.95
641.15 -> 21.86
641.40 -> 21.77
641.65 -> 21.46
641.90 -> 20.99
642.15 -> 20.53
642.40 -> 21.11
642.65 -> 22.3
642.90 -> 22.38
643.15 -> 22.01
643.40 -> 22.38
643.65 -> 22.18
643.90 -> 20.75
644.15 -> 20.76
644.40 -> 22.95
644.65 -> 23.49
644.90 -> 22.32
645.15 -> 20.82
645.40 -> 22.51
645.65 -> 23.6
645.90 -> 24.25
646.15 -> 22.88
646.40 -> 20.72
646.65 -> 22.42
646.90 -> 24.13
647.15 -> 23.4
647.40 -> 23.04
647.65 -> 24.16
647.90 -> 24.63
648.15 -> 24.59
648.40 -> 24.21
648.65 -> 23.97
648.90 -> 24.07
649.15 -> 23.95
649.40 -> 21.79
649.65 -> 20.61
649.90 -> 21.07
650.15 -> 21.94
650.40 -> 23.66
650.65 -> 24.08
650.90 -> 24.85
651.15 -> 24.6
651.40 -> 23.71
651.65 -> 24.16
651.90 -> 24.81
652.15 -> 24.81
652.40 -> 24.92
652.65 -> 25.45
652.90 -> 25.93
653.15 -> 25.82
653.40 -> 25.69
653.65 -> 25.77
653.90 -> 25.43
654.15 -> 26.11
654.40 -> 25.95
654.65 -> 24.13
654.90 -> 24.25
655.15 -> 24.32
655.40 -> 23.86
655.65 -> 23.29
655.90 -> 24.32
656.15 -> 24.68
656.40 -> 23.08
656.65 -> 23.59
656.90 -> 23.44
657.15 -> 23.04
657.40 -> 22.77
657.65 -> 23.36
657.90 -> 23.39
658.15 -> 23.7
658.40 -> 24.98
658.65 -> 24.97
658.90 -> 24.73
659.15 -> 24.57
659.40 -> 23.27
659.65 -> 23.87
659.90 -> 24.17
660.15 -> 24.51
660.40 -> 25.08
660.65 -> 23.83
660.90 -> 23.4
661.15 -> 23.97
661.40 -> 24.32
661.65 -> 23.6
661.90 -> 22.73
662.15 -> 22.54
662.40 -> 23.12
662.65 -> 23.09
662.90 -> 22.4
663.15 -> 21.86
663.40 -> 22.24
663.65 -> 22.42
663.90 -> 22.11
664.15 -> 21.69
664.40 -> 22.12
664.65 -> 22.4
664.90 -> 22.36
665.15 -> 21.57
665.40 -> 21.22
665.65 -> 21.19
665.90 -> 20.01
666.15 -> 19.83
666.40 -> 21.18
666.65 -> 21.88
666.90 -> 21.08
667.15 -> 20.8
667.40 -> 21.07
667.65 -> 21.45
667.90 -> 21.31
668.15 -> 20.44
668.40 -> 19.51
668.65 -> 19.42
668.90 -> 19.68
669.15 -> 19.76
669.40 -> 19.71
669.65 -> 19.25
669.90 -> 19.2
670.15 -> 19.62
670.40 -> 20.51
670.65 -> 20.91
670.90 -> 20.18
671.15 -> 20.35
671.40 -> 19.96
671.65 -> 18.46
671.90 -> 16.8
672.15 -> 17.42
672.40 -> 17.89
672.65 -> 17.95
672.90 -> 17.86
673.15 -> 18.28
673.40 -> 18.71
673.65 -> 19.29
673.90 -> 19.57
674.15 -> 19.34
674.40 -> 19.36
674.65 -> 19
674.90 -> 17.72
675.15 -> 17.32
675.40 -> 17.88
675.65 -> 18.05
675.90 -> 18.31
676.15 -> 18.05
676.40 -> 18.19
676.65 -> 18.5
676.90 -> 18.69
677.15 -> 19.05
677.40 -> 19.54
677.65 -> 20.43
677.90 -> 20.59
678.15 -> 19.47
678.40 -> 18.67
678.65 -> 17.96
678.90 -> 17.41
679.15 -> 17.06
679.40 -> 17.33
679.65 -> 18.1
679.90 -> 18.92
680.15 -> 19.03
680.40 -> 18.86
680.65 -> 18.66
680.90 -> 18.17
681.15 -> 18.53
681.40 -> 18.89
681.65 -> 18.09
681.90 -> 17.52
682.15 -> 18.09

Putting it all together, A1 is -0.112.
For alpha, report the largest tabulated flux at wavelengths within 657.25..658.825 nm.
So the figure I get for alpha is 24.98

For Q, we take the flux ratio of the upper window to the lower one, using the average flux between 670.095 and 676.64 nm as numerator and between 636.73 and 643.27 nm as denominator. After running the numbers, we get 0.91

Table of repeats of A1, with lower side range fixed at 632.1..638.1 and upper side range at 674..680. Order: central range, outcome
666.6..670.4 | -0.077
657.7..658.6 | -0.241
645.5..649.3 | -0.196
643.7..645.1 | -0.114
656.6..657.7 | -0.200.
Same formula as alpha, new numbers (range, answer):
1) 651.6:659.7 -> 26.11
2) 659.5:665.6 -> 25.08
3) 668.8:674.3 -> 20.91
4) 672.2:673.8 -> 19.29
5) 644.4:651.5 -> 24.85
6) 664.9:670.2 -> 21.88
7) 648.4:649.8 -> 24.07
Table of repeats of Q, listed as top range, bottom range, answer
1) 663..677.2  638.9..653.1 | 0.88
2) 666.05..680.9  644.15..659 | 0.80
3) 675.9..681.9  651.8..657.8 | 0.76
